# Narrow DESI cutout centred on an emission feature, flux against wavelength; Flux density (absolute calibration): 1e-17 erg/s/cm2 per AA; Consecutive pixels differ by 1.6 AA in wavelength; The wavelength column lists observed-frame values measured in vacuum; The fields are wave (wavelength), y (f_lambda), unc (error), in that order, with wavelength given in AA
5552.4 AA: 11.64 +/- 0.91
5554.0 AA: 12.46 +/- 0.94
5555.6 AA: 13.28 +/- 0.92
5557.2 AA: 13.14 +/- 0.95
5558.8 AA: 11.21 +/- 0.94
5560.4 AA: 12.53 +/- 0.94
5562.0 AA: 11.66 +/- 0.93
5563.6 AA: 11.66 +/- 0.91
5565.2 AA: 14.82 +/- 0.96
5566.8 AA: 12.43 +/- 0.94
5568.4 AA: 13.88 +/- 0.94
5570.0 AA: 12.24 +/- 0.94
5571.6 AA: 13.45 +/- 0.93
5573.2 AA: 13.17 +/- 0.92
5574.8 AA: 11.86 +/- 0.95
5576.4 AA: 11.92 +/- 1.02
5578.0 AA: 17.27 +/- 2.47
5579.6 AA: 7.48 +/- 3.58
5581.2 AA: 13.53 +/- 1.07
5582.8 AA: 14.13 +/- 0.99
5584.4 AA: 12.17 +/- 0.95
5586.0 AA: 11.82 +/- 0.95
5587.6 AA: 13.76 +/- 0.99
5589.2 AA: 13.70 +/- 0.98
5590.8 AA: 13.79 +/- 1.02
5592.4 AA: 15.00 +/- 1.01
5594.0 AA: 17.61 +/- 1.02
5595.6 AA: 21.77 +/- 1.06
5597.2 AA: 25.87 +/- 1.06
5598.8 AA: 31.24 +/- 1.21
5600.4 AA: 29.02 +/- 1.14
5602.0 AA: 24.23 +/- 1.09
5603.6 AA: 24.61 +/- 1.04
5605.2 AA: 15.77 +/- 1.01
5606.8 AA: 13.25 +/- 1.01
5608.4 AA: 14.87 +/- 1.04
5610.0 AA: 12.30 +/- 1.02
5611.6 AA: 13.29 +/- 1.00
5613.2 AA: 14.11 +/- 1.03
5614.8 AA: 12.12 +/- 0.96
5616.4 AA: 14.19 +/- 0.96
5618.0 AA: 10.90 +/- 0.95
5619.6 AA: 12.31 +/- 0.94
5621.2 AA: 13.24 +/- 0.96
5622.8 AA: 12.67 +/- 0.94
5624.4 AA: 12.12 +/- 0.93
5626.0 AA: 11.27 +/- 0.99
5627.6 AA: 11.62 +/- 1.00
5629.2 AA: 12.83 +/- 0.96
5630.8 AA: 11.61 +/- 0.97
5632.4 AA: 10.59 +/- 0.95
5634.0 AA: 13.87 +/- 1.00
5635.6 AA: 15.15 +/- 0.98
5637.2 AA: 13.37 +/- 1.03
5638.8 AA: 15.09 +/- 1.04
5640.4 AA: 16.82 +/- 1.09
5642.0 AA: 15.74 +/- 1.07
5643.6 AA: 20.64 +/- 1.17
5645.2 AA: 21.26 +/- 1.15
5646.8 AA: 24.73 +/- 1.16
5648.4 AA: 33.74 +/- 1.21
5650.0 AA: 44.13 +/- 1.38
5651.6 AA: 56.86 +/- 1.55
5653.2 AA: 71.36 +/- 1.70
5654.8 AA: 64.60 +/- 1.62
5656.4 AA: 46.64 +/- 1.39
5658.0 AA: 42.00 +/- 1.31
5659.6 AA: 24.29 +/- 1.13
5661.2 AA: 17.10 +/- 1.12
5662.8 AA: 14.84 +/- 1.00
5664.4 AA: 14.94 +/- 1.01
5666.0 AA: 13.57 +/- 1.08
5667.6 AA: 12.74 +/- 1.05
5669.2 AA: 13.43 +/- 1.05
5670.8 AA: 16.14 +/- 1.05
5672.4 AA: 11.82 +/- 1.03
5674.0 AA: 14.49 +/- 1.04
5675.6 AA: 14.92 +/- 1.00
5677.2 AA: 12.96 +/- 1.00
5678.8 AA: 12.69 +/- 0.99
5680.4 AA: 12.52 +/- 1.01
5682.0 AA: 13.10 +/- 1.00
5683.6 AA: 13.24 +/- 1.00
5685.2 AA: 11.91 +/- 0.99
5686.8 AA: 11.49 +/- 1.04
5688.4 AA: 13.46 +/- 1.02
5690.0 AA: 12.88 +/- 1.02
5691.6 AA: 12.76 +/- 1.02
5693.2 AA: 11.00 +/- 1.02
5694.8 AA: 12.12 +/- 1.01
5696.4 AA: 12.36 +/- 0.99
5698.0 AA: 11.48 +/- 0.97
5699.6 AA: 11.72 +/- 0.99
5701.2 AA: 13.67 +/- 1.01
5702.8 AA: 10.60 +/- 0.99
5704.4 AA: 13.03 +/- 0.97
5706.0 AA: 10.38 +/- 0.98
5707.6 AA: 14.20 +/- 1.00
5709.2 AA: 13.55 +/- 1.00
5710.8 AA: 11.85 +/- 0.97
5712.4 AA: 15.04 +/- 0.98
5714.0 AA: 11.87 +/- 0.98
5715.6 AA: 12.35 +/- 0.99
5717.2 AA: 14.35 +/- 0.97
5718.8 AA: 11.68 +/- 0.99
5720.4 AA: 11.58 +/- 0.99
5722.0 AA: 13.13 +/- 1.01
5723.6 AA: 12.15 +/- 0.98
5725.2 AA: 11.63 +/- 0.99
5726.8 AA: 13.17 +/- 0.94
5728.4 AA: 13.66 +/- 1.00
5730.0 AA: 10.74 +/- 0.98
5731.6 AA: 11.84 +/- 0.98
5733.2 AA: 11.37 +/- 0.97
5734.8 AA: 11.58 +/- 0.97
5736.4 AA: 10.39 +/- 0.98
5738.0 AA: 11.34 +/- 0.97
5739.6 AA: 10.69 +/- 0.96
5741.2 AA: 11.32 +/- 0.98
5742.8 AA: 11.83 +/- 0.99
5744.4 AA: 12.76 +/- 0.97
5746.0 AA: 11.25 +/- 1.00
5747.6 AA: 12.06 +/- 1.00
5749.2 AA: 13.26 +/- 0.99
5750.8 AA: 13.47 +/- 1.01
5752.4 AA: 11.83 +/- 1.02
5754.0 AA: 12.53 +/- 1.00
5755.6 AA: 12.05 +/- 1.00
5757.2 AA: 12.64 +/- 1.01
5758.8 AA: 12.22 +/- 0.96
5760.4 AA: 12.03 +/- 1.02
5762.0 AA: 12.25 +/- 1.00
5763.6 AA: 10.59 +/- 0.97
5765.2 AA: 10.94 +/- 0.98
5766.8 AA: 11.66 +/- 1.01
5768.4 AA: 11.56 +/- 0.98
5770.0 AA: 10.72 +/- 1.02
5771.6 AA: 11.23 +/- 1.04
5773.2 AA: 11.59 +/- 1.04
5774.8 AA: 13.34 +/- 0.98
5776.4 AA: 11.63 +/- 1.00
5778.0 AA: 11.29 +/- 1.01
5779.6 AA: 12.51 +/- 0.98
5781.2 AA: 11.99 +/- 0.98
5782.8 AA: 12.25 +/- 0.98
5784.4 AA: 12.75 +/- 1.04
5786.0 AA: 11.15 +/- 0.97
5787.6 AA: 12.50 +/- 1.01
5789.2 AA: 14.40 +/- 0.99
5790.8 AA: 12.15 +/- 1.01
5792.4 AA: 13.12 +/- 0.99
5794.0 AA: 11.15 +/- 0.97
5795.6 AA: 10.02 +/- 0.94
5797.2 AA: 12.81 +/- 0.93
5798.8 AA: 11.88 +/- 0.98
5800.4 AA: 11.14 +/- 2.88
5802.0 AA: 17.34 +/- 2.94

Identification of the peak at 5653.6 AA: [O III]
